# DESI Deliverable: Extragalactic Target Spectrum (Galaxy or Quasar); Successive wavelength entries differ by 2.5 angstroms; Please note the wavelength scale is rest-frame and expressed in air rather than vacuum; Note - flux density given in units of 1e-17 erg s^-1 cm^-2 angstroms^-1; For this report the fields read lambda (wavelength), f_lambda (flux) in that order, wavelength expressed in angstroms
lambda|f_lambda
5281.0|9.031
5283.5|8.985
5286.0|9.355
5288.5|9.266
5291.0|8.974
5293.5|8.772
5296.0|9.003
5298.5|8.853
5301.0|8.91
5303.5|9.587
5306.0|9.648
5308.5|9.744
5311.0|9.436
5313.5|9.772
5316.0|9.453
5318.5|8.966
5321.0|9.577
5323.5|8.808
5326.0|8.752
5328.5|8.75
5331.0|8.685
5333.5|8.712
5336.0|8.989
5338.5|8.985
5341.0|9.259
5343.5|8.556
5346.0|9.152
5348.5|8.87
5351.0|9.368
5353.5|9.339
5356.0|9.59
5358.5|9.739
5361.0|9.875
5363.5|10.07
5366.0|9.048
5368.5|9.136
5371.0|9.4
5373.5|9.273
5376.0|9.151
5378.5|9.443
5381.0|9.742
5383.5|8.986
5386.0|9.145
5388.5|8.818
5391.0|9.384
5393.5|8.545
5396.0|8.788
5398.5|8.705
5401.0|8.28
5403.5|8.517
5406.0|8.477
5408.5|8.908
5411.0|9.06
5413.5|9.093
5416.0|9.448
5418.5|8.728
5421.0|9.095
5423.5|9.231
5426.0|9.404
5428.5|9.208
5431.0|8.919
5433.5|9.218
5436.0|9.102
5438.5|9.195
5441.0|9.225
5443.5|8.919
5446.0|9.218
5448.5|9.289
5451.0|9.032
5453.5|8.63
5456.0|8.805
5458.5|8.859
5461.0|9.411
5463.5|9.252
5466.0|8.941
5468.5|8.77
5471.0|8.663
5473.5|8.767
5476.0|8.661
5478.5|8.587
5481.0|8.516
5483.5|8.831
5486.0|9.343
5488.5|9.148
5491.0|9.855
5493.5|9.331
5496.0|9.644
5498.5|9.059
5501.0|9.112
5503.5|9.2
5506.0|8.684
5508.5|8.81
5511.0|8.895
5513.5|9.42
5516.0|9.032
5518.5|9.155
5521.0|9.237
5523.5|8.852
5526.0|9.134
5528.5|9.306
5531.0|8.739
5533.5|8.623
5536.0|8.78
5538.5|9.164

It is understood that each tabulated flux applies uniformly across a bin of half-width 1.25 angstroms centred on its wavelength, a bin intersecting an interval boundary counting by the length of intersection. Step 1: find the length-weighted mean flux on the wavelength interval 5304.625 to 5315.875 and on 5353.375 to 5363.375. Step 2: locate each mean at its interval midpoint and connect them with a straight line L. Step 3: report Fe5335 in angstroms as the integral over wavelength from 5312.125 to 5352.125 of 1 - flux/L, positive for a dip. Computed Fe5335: 2.60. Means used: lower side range 9.63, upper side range 9.72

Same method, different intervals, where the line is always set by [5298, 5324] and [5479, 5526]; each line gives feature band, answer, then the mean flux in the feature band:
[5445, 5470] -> 0.4 angstroms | 9.02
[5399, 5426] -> 1.0 angstroms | 8.9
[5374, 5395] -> 0.3 angstroms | 9.15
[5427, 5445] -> 0.2 angstroms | 9.12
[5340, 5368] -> -0.1 angstroms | 9.35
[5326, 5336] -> 0.6 angstroms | 8.75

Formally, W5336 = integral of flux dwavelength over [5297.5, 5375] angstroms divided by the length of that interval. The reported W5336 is 9.24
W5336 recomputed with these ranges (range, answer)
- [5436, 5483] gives 8.93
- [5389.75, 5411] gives 8.72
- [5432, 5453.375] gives 9.12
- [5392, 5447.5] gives 8.97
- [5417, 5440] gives 9.13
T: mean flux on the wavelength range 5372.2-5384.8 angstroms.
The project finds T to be 9.32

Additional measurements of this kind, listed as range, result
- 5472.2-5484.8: 8.68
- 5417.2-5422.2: 8.92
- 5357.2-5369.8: 9.57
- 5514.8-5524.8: 9.07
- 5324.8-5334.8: 8.73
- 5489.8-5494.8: 9.59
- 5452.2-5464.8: 8.99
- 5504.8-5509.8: 8.75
